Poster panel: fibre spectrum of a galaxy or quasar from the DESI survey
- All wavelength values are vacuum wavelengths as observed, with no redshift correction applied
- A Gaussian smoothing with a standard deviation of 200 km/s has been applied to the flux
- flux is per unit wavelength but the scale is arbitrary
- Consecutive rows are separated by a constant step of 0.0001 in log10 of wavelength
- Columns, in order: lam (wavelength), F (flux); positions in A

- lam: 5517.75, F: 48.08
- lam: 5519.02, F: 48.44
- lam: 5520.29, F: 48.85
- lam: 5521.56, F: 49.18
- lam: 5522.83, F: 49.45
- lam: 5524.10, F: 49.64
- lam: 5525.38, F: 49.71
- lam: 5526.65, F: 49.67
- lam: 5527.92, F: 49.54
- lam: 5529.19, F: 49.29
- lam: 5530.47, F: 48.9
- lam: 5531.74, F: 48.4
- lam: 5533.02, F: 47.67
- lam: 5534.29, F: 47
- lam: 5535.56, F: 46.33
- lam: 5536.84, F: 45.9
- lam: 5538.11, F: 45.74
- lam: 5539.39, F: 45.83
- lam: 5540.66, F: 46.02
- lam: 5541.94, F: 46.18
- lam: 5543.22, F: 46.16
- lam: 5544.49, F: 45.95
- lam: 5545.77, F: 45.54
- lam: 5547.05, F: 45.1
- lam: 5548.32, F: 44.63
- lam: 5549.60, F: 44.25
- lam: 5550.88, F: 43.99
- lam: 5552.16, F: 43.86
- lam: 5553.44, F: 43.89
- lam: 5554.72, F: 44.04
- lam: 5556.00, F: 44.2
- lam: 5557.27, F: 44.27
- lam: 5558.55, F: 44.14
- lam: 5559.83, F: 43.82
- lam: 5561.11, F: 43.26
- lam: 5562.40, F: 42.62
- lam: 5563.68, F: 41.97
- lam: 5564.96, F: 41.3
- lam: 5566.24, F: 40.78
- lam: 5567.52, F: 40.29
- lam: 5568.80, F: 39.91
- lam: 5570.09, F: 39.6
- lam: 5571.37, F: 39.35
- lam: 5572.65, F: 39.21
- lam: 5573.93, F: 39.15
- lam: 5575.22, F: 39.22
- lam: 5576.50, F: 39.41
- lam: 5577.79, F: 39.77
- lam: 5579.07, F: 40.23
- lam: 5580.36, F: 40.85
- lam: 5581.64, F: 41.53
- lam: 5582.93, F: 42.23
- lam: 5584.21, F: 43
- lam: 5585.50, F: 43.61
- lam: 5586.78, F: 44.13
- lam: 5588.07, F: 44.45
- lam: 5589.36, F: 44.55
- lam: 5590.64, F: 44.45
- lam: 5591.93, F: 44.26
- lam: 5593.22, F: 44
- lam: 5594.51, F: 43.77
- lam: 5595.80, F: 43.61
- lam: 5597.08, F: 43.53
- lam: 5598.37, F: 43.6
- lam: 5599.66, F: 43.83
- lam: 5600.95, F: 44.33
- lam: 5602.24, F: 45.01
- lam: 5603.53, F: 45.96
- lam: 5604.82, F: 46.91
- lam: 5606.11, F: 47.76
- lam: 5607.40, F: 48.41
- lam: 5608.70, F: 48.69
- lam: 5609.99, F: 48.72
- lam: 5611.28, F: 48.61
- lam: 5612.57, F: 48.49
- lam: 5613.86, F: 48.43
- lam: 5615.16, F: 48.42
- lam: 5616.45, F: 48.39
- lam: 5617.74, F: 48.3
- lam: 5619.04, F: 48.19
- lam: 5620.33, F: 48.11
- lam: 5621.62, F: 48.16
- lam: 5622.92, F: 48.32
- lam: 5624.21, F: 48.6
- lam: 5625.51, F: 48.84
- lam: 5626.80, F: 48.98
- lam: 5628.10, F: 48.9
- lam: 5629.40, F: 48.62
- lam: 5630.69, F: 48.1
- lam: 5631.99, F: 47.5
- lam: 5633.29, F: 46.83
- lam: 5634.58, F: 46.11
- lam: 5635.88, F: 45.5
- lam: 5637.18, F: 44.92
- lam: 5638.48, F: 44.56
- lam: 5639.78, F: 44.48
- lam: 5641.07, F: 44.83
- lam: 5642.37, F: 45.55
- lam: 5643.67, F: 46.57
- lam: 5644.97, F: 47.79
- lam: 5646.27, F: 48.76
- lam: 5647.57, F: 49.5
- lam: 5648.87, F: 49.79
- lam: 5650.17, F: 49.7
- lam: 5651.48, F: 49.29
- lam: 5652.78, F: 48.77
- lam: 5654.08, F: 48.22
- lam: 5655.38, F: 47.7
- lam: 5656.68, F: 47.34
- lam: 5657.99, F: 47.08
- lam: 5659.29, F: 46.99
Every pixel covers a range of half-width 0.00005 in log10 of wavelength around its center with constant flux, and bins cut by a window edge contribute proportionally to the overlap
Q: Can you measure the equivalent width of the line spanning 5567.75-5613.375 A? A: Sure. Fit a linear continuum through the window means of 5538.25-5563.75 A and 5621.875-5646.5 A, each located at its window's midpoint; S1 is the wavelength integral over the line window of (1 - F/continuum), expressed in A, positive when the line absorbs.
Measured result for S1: 2.20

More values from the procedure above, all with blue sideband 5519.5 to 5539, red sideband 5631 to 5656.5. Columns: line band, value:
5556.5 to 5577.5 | 3.0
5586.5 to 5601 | 1.1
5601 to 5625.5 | -0.2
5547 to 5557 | 0.8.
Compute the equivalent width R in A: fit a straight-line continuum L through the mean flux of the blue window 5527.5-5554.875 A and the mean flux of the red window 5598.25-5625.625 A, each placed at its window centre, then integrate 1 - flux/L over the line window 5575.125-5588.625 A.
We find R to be 1.5 A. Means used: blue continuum 46.1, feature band 41.8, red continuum 47.5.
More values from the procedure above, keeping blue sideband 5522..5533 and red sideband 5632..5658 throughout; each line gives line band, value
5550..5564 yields 1.4 A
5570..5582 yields 2.1 A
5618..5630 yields -0.2 A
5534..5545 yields 0.7 A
